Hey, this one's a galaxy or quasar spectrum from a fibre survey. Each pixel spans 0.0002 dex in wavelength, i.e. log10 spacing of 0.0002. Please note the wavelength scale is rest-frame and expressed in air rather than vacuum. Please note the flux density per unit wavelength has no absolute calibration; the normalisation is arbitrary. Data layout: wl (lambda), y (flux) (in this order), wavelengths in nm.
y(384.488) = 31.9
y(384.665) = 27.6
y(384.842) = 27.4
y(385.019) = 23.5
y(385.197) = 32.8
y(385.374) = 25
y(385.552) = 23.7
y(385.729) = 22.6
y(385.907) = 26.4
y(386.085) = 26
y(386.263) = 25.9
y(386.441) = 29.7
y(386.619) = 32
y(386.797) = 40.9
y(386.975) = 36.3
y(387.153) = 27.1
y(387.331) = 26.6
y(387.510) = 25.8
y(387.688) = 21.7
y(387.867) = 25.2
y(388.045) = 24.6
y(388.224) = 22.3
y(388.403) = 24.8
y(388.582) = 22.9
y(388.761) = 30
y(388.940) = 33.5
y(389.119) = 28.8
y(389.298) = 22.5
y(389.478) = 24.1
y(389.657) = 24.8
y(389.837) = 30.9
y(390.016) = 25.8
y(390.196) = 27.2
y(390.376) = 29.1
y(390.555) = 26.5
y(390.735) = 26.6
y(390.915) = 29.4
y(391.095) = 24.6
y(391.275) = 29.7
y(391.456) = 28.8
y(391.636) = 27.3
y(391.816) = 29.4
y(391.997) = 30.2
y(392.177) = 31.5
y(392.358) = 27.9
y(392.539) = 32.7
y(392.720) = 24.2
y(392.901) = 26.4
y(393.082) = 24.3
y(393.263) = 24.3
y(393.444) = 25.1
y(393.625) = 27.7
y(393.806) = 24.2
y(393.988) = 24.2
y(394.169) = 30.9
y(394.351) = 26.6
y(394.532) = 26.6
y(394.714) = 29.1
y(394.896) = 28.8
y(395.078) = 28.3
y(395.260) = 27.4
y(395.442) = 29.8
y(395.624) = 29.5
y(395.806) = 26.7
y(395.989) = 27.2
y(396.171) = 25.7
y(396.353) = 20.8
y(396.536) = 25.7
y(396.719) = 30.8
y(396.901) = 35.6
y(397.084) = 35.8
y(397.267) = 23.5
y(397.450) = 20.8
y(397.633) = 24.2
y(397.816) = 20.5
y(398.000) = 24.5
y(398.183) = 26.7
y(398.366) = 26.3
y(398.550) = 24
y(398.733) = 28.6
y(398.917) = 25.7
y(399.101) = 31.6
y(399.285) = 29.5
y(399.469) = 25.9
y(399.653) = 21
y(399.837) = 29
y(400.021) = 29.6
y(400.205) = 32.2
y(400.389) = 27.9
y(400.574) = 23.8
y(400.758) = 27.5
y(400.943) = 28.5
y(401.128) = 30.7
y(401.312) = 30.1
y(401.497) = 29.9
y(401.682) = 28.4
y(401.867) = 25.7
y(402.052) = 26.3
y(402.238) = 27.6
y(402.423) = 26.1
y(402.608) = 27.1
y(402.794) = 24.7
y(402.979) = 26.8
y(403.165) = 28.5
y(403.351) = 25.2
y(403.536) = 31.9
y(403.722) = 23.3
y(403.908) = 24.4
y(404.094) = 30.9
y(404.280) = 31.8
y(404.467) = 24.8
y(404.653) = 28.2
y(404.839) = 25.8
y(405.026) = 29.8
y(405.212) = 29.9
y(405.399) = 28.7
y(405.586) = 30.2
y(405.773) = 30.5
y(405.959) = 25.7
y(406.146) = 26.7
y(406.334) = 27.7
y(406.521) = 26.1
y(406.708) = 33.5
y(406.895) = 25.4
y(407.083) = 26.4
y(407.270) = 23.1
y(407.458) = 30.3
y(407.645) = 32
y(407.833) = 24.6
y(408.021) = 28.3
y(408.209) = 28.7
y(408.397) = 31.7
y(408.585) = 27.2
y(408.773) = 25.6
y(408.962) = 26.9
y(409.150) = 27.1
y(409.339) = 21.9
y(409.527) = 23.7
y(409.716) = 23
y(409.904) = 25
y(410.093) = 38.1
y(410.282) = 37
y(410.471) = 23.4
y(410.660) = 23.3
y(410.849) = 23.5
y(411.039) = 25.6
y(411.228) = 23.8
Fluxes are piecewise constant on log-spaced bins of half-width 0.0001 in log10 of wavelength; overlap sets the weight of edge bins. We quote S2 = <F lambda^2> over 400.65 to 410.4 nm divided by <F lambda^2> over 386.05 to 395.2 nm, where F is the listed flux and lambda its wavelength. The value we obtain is 1.09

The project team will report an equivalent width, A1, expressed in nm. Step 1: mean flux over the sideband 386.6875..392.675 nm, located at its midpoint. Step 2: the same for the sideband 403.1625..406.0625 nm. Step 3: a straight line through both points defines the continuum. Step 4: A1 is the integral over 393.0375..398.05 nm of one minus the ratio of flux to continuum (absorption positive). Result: 0.21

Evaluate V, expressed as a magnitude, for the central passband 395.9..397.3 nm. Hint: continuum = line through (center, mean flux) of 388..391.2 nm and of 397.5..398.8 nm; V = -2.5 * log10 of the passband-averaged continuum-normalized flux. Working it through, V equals -0.13 mag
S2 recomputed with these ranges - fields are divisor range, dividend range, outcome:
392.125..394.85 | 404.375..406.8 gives 1.11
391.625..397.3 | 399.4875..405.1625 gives 1.03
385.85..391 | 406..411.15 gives 1.10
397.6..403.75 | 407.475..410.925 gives 1.05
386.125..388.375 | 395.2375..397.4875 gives 1.04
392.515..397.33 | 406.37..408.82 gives 1.09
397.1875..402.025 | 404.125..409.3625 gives 1.08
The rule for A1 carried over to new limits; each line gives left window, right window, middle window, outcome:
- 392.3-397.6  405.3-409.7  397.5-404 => 0.090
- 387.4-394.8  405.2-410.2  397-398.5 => 0.111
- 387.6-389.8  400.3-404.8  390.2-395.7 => -0.324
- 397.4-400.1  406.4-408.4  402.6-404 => 0.030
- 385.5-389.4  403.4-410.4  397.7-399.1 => 0.105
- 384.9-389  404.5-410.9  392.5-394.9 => 0.072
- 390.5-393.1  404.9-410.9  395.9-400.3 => 0.163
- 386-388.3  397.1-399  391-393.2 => -0.116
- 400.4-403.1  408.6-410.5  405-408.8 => -0.122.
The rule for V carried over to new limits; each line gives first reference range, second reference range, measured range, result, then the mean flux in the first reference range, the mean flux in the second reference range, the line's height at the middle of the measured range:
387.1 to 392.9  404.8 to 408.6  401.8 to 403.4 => 0.059 mag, 27.1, 28.3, 28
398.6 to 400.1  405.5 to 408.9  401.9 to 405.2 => 0.018 mag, 27.5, 28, 27.7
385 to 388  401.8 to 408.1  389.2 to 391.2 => 0.048 mag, 27.8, 27.6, 27.7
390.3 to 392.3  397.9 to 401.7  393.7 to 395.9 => 0.018 mag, 28.5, 27.7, 28.1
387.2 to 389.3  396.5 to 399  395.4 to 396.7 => -0.004 mag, 25.9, 26.6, 26.5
